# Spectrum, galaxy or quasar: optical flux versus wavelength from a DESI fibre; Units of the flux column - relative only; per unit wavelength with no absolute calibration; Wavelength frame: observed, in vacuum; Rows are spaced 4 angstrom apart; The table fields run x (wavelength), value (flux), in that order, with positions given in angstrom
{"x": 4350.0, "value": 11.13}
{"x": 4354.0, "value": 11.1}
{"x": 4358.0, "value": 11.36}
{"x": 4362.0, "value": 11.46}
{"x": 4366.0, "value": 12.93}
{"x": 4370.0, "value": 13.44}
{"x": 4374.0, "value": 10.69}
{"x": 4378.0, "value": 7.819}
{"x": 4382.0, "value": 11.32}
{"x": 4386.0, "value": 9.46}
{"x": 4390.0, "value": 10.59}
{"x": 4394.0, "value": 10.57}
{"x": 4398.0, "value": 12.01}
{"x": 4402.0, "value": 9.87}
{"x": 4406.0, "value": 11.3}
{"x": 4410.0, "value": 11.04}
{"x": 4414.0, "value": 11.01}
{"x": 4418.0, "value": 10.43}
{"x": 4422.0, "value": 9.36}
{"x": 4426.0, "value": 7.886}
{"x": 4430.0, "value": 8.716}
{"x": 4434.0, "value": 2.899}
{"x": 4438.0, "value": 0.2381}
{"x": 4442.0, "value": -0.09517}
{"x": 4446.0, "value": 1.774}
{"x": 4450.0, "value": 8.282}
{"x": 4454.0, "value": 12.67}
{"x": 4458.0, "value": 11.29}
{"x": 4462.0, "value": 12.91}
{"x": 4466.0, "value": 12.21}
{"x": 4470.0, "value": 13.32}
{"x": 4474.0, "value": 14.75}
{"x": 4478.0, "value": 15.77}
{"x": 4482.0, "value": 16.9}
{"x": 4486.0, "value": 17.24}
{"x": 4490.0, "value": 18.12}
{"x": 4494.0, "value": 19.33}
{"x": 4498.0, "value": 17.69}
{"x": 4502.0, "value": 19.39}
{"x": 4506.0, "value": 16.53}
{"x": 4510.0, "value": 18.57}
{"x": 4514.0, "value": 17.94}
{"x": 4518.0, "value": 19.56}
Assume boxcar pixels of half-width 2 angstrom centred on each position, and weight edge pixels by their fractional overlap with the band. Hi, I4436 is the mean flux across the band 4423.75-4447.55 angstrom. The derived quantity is 3.66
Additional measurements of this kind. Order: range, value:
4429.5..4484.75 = 9.53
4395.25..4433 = 10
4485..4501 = 18.2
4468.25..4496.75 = 16.5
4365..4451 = 8.66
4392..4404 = 10.8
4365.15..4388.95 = 10.8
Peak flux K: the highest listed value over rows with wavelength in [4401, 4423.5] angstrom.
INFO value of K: 11.3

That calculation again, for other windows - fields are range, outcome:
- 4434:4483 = 16.9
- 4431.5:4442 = 2.899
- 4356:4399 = 13.44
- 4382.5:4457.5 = 12.67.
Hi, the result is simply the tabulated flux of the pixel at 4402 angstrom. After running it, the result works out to 9.87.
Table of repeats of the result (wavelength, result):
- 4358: 11.36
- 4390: 10.59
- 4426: 7.886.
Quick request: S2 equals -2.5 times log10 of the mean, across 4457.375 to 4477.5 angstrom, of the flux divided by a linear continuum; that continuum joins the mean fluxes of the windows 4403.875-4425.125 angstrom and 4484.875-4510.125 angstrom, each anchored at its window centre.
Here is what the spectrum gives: 0.16 mag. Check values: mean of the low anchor 10.5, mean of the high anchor 18.1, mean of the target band 13.2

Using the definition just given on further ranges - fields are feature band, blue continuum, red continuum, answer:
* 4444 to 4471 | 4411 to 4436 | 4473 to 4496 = 0.306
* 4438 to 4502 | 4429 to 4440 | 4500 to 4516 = -0.125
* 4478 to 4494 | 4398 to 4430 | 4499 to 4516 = -0.076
